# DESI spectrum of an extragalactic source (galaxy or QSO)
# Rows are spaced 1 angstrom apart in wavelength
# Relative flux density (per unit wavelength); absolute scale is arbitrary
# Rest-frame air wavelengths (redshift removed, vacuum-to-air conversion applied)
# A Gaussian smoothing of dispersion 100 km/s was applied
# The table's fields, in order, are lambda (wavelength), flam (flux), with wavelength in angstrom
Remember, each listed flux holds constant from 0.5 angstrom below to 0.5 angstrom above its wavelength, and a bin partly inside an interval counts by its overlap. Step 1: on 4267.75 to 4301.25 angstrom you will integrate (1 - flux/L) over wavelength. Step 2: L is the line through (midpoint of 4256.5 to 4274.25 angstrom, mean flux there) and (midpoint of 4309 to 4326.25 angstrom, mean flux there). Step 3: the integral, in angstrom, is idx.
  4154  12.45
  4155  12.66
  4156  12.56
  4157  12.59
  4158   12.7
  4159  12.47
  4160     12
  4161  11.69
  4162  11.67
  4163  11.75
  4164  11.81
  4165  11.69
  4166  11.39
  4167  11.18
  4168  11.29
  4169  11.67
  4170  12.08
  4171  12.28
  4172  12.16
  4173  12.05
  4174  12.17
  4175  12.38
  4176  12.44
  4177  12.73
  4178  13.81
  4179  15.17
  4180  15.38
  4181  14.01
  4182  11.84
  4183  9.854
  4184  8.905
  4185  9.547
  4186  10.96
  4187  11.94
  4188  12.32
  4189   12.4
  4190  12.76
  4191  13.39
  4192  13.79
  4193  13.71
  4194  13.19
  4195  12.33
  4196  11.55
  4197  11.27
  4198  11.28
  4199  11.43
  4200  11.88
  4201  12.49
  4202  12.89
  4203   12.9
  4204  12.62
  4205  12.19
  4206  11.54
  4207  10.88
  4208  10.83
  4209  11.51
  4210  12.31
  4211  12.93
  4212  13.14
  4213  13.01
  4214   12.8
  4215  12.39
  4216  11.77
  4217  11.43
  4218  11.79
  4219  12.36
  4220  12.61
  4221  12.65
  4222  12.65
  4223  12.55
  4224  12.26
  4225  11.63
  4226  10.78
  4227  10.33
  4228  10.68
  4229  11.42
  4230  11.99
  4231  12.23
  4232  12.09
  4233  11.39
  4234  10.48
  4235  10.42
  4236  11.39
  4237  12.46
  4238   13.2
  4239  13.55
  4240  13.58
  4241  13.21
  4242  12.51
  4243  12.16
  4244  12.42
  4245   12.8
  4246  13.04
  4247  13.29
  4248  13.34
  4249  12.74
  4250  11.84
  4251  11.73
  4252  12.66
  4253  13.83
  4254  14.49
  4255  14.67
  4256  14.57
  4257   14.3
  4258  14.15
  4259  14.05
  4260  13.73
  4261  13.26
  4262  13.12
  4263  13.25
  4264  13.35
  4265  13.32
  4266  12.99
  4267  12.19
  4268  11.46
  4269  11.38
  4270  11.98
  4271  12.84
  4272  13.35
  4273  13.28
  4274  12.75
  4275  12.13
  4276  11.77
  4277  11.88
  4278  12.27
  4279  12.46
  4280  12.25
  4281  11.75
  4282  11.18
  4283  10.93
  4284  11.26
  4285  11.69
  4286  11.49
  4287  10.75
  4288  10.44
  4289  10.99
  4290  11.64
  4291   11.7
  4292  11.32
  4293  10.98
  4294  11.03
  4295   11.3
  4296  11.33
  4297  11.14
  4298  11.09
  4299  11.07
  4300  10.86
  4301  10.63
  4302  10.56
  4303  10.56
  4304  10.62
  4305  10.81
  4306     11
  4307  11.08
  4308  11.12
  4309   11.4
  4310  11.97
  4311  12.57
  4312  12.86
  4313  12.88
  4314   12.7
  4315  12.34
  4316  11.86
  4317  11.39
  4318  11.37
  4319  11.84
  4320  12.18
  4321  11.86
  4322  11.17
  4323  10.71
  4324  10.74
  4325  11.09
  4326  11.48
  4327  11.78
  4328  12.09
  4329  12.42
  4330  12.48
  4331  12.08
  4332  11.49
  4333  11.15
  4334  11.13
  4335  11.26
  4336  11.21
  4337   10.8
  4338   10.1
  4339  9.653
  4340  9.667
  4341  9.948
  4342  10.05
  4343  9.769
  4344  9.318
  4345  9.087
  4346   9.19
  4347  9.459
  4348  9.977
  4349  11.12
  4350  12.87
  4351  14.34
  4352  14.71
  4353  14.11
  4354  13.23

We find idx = 2.6 angstrom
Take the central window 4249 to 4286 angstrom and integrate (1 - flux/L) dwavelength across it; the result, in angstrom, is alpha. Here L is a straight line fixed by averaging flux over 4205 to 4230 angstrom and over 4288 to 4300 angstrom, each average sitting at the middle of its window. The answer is -4.1 angstrom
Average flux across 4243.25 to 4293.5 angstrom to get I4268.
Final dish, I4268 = 12.5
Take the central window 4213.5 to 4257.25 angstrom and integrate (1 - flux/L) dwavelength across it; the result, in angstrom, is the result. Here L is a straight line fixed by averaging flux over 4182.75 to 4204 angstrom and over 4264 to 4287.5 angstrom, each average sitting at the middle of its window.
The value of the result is -1.4 angstrom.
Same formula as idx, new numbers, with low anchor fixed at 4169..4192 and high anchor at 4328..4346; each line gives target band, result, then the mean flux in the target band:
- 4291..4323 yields -1.31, 11.4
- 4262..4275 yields -1.46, 12.7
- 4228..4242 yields -0.39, 12.1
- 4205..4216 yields -0.11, 12.1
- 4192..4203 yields -0.15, 12.3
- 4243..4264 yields -3.24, 13.3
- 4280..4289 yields 0.00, 11.2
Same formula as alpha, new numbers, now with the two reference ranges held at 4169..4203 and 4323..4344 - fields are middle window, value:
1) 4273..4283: -0.5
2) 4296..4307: 0.4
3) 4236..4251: -1.3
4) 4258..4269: -1.4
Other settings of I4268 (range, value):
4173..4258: 12.4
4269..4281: 12.4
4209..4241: 12.1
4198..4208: 12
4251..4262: 13.8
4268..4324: 11.6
